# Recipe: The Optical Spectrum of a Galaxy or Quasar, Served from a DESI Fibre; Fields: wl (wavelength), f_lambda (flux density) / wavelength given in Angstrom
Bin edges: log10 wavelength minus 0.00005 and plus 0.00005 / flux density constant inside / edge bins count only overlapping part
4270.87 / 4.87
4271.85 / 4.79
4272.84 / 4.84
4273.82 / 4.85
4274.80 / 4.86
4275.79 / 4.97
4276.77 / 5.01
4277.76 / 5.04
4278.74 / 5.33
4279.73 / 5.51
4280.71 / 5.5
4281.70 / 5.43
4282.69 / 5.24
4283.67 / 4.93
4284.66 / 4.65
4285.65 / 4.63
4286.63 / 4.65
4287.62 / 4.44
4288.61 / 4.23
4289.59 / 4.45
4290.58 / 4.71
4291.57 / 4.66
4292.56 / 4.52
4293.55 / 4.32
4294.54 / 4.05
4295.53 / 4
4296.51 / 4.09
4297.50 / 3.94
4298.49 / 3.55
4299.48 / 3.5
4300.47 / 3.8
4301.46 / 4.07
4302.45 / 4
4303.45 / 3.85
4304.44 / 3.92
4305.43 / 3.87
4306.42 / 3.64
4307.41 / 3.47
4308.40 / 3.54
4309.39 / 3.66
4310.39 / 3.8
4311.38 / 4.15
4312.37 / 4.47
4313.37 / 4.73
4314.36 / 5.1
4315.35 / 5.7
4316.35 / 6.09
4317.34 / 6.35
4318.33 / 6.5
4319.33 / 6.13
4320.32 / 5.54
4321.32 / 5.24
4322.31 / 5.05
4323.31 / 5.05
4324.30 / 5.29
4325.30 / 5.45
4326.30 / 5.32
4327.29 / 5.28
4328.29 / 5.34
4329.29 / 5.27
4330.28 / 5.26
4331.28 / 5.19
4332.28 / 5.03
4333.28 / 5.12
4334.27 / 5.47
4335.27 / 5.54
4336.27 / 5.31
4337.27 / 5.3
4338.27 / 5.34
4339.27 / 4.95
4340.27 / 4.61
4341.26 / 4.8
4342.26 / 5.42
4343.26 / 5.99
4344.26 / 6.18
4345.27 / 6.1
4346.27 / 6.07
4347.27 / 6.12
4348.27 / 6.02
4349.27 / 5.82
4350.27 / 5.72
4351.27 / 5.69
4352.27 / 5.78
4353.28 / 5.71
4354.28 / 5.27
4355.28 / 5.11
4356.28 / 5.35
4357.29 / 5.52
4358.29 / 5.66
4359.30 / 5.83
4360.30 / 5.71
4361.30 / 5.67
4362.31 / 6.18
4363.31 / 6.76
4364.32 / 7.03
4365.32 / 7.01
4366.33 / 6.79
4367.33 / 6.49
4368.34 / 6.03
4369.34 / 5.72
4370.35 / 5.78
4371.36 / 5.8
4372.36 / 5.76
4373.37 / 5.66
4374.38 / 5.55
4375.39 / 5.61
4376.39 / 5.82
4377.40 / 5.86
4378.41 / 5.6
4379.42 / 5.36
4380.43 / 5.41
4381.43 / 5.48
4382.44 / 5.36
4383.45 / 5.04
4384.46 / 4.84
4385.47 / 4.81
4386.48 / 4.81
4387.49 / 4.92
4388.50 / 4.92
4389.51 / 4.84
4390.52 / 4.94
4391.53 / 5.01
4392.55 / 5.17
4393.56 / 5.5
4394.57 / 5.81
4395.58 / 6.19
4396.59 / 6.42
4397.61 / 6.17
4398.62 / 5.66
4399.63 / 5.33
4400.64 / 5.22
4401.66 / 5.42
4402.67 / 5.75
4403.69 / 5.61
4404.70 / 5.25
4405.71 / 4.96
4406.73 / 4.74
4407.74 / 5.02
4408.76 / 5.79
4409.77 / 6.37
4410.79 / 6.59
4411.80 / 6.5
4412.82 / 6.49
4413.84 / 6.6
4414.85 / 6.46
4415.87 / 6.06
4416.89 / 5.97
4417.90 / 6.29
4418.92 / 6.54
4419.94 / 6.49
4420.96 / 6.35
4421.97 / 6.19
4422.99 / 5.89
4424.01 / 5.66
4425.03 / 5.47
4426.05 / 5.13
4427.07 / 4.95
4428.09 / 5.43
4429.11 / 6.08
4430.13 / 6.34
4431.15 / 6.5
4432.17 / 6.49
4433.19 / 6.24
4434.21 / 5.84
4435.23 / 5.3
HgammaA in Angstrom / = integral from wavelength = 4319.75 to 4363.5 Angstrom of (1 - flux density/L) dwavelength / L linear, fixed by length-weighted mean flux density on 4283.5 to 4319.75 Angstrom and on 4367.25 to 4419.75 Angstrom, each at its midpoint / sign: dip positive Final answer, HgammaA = -4.8 Angstrom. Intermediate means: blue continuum 4.43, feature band 5.5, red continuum 5.64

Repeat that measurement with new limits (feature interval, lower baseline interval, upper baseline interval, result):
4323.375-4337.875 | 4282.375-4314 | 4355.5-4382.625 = -1.00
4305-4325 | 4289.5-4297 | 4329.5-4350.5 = 0.06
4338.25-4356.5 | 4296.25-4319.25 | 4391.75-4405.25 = -2.47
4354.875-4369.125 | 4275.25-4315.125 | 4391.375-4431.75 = -2.32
